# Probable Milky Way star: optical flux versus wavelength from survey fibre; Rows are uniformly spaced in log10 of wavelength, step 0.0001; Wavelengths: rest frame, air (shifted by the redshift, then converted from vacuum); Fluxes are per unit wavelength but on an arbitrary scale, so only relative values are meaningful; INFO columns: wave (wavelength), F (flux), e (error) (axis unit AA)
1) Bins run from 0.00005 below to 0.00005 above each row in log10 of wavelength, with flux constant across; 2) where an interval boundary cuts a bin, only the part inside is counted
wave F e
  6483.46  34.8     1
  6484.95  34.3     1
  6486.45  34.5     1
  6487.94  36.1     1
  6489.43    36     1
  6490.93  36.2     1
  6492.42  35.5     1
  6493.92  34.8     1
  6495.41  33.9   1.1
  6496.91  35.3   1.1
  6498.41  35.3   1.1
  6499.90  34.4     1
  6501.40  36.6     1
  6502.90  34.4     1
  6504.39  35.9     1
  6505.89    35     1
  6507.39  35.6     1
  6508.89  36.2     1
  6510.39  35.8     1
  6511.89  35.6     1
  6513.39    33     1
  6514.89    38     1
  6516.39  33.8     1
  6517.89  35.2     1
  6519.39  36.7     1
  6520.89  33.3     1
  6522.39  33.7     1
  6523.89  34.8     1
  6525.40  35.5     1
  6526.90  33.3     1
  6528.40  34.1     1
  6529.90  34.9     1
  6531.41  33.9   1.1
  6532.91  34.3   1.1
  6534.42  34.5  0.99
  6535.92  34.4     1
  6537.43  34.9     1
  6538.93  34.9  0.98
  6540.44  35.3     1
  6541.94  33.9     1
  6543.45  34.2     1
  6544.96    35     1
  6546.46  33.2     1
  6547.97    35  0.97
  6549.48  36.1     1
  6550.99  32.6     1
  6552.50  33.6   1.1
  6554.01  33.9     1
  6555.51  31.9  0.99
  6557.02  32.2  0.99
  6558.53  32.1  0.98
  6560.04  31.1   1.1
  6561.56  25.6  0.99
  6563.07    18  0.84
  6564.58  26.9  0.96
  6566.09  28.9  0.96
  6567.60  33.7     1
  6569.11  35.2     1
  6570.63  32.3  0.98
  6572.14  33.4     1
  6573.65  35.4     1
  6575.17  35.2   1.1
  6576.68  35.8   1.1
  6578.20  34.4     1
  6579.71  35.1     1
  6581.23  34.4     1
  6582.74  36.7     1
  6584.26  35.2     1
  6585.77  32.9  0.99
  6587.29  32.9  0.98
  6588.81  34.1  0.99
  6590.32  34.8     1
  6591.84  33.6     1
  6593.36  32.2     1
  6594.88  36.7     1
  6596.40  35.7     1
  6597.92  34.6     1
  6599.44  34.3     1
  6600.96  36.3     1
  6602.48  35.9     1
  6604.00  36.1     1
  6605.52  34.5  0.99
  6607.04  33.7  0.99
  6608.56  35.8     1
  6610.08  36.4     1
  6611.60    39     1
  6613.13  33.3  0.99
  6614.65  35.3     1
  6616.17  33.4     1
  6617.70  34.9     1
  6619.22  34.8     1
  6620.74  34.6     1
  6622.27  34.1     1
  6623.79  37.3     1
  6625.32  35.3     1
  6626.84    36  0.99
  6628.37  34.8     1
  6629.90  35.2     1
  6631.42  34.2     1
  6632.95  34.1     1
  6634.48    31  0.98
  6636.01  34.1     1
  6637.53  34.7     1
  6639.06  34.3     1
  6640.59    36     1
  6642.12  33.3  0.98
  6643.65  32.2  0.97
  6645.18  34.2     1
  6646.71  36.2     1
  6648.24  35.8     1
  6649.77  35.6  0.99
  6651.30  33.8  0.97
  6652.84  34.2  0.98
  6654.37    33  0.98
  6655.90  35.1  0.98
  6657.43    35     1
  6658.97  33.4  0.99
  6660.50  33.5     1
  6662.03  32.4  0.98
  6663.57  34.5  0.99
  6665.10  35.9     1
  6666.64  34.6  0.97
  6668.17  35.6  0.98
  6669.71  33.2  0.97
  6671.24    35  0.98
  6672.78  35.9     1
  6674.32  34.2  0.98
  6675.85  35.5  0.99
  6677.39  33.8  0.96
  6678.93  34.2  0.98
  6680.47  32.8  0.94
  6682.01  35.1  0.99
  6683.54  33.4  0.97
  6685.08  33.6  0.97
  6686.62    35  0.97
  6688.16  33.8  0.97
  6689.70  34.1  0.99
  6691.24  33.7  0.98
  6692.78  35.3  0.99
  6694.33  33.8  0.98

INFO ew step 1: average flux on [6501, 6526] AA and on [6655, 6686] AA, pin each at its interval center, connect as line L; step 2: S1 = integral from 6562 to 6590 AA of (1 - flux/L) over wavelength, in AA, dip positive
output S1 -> 1.69 AA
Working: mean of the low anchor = 35.2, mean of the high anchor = 34.3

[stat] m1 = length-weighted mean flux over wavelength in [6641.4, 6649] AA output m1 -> 34.3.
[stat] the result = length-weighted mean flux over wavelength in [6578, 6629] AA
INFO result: 35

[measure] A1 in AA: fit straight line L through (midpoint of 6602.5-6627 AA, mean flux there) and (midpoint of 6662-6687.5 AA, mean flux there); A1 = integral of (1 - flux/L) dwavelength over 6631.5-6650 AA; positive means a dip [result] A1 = 0.4 AA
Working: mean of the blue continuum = 35.3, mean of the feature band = 34.2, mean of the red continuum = 34.4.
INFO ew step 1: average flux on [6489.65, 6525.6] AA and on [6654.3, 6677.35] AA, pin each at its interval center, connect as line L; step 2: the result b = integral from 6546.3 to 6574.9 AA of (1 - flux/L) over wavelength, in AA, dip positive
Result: 2.7 AA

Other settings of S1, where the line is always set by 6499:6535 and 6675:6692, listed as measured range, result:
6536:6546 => 0.1 AA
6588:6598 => 0.0 AA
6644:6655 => -0.1 AA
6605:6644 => -0.4 AA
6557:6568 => 2.1 AA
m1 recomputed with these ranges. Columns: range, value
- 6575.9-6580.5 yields 35.1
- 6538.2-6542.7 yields 34.7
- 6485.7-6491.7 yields 35.7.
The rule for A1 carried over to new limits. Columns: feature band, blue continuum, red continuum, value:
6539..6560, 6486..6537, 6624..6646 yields 0.7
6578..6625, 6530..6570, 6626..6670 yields -2.0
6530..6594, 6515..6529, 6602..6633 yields 3.1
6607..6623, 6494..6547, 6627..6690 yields -0.3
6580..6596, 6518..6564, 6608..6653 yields -0.2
